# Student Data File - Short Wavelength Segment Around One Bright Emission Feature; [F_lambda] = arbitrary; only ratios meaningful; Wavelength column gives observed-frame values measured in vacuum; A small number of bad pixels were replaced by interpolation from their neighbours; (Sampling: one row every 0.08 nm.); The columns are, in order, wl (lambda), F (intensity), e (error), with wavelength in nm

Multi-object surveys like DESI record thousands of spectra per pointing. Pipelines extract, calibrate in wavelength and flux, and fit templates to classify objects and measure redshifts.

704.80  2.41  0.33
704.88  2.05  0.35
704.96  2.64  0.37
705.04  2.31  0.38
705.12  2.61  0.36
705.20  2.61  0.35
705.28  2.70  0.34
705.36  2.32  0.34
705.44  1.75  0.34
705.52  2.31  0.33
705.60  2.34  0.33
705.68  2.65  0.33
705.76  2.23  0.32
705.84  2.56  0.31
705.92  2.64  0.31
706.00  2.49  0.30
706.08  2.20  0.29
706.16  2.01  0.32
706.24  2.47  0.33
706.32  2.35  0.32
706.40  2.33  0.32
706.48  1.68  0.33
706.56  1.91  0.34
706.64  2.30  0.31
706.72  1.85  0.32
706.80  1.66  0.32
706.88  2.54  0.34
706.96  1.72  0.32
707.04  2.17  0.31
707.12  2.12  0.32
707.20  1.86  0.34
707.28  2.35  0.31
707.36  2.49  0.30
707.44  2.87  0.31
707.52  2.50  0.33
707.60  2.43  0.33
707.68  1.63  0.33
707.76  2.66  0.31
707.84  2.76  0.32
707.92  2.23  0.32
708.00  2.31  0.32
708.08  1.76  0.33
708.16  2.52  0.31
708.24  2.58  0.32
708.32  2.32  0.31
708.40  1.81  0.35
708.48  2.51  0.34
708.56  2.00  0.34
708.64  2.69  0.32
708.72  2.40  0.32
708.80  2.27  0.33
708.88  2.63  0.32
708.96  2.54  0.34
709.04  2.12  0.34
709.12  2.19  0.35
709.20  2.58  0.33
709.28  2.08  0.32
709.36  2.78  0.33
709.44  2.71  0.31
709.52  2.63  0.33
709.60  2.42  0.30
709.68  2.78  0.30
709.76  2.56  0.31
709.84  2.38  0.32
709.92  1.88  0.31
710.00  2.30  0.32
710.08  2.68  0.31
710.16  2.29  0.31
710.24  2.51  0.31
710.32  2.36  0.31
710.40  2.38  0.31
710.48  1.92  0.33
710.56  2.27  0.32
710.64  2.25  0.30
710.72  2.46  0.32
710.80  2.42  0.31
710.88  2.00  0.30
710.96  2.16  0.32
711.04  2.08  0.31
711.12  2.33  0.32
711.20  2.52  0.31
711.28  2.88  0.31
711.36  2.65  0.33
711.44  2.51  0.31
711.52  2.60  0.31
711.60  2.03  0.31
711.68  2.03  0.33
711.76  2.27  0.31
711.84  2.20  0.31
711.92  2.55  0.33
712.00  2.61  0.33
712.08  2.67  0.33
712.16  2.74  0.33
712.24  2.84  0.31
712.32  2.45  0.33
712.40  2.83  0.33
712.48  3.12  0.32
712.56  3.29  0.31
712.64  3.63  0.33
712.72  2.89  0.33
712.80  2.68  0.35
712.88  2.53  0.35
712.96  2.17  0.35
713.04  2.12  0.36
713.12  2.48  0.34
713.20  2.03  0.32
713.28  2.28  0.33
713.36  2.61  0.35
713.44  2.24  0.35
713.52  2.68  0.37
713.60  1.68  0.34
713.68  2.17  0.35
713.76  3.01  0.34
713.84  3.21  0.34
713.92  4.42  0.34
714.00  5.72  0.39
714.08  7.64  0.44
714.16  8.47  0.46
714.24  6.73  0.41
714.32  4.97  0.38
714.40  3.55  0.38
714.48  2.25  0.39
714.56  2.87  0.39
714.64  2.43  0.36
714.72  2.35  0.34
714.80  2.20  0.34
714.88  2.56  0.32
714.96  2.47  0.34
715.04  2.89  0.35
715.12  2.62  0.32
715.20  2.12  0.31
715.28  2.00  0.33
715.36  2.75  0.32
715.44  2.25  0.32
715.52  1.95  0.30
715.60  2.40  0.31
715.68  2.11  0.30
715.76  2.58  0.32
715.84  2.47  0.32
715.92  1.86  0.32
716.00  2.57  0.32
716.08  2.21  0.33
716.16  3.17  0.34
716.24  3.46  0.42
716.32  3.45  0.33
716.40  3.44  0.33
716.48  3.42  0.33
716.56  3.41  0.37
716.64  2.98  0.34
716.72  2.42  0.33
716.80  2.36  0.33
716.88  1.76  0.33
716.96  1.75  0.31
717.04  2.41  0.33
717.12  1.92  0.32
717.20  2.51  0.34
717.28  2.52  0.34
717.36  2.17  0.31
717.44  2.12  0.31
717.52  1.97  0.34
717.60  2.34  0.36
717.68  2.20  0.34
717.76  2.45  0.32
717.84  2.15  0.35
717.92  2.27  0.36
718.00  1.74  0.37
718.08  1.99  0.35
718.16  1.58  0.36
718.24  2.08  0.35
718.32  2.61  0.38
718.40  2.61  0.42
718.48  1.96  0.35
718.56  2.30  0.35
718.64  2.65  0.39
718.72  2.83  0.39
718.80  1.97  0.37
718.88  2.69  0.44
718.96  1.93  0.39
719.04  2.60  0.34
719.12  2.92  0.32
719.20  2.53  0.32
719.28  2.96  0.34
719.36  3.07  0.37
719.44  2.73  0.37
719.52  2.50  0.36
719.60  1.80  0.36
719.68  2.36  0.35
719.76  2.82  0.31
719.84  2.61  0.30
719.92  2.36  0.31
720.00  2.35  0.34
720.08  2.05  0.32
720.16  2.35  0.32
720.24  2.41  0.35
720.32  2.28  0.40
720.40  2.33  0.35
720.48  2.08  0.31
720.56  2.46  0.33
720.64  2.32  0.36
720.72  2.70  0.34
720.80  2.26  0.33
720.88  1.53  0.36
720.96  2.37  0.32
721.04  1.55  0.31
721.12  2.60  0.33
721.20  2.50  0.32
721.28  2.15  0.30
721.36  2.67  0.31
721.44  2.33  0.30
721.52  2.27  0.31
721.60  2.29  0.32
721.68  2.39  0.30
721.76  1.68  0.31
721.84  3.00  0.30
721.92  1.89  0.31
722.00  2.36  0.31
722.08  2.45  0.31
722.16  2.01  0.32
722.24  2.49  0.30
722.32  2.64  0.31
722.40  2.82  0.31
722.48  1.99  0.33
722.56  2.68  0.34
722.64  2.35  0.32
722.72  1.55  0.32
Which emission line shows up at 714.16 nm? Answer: H-alpha 6563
